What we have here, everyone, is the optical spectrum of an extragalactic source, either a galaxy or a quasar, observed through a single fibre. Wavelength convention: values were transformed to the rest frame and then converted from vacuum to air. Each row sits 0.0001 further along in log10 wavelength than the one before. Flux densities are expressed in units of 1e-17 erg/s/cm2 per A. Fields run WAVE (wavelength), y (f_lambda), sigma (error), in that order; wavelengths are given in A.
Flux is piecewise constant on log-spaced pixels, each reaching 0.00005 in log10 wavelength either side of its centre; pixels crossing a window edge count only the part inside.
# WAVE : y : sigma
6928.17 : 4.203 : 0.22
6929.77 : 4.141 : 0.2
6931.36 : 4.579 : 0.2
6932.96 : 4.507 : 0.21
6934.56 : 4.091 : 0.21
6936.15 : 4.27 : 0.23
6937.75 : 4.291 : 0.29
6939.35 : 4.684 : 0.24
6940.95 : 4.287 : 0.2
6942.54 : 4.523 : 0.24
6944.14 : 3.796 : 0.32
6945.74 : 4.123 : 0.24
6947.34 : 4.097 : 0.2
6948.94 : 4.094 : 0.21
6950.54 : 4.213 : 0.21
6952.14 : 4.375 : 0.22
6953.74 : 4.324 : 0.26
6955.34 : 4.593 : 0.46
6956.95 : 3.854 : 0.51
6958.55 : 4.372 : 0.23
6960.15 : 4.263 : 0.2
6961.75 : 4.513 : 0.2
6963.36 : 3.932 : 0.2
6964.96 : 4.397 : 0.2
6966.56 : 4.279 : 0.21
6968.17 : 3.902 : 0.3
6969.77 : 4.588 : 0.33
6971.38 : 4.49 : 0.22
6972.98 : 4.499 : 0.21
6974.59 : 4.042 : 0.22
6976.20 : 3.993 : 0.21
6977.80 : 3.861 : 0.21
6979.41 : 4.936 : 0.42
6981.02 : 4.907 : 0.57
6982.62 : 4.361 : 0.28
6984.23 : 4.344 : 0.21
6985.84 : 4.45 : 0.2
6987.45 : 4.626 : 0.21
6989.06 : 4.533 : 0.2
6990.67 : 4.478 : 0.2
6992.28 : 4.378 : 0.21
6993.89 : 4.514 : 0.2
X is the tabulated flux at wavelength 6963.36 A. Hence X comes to 3.932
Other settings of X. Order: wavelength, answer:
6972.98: 4.499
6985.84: 4.45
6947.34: 4.097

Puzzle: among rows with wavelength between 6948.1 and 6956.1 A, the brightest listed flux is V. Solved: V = 4.593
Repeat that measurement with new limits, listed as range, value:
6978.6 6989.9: 4.936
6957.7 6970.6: 4.588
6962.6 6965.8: 4.397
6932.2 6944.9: 4.684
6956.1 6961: 4.372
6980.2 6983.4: 4.907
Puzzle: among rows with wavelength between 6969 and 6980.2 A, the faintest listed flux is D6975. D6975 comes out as 3.861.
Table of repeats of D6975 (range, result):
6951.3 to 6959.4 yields 3.854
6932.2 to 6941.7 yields 4.091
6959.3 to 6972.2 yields 3.902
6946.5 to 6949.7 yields 4.094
